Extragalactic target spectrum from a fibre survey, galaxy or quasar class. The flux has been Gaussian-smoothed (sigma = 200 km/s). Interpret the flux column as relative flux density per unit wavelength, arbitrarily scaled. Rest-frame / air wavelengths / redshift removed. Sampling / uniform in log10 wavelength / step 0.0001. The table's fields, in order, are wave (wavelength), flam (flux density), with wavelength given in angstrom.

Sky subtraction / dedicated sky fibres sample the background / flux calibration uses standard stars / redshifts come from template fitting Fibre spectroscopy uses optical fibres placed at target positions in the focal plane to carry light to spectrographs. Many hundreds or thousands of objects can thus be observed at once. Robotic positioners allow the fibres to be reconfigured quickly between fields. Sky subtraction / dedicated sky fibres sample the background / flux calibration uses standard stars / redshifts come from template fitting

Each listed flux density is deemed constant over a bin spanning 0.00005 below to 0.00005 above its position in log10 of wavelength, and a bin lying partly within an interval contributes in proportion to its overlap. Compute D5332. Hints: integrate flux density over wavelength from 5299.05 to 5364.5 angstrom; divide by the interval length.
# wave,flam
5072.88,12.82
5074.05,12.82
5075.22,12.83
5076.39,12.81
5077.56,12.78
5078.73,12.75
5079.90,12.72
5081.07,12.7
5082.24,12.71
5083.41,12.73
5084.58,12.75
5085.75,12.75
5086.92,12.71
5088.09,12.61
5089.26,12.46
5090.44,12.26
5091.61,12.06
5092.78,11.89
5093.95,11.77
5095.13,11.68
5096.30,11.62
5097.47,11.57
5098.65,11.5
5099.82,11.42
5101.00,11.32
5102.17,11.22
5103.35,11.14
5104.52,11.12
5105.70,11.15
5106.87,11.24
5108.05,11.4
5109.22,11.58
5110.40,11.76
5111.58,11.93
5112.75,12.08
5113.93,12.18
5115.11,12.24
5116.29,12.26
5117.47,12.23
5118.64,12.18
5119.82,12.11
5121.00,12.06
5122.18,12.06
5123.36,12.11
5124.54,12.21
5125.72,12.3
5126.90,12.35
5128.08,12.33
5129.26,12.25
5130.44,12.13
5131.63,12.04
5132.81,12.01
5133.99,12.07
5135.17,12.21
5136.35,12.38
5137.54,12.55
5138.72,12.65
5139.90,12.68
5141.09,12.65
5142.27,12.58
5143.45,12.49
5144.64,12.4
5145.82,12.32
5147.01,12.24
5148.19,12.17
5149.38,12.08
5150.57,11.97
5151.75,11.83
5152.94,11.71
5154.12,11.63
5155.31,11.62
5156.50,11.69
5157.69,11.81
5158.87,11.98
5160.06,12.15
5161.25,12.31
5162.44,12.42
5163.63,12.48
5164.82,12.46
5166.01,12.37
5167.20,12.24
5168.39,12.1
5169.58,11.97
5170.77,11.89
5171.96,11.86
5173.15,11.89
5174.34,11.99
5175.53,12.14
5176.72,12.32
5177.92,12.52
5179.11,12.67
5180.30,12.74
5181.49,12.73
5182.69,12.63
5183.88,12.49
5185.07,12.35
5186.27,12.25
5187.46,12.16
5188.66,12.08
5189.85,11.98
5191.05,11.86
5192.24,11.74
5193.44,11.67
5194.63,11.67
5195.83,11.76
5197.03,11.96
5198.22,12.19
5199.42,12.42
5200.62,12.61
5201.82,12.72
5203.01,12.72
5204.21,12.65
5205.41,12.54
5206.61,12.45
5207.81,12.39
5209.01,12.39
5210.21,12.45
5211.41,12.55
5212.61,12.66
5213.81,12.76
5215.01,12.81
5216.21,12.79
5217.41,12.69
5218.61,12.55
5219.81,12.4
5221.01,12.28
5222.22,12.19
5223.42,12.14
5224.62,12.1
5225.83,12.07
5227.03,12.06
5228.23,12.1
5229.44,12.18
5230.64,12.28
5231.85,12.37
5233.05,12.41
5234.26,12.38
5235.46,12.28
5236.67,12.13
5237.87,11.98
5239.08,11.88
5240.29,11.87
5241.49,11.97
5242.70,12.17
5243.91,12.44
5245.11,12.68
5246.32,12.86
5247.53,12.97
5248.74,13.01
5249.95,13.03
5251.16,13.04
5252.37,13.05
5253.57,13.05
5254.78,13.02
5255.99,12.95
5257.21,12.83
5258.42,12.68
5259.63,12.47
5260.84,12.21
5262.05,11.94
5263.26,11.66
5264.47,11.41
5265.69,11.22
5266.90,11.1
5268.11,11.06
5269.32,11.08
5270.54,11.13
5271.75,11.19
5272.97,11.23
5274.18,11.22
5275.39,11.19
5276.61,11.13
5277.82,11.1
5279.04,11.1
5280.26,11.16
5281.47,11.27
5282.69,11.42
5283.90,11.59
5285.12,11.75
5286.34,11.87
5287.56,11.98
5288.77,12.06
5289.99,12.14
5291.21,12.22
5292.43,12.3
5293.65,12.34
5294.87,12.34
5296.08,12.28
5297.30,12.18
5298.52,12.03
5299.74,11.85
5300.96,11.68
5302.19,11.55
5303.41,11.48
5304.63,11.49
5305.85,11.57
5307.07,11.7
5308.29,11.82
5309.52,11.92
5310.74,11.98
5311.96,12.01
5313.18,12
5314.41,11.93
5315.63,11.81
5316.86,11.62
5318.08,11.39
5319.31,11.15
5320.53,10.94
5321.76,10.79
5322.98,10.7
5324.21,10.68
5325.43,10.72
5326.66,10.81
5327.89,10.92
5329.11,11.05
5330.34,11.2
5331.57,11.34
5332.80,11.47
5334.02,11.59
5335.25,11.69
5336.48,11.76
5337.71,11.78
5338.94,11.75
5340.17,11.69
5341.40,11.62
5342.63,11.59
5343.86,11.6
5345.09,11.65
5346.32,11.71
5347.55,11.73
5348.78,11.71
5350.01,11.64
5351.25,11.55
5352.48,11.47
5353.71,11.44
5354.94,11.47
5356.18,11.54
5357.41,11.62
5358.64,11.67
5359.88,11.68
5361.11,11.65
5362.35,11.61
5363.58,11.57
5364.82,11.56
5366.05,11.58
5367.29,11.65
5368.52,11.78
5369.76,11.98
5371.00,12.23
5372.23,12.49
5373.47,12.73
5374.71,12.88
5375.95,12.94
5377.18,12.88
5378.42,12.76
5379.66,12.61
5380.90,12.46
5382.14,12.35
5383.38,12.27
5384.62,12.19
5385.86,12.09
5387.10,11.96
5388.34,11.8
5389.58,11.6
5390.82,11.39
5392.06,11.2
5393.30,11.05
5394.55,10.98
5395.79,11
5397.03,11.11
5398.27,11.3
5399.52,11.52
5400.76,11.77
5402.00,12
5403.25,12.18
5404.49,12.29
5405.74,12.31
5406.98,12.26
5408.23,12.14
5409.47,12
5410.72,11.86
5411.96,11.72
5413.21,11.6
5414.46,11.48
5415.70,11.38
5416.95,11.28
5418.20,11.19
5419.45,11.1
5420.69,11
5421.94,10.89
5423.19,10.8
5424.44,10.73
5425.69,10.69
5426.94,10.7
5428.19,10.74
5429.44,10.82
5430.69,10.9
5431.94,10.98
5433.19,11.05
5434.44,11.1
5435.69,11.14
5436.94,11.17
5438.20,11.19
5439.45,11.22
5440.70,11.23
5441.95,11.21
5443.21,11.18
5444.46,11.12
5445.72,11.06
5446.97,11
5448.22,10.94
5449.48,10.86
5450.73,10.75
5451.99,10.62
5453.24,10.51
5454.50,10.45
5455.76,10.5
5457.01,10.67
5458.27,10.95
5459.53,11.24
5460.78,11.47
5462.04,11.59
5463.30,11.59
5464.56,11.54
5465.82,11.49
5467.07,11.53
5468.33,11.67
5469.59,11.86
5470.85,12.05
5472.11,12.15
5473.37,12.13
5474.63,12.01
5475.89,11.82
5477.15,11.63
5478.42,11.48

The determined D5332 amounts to 11.5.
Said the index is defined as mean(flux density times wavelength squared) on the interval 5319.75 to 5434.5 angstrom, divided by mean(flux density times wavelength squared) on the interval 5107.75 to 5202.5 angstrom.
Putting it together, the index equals 1.04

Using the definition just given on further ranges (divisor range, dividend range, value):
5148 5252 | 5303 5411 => 1.01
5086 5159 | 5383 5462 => 1.05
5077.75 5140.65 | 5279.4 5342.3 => 1.04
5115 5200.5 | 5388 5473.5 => 1.03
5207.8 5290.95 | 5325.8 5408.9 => 1.02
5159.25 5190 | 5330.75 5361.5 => 1.01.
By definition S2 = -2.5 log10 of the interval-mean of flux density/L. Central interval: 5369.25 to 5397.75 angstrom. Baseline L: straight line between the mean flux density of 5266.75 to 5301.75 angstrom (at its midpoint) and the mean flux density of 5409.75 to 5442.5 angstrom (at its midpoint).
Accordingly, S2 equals -0.07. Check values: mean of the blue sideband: 11.6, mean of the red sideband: 11.1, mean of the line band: 12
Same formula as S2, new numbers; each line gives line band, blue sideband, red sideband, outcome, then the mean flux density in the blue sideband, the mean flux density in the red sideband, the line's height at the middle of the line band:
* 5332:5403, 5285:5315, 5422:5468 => -0.027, 11.9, 11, 11.5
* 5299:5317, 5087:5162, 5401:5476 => -0.015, 12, 11.3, 11.6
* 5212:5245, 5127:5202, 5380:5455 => -0.029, 12.2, 11.4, 12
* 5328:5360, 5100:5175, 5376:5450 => 0.005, 12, 11.5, 11.6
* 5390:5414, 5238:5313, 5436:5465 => -0.035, 11.9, 11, 11.3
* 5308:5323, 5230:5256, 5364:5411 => 0.062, 12.5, 12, 12.3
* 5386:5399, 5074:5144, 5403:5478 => 0.006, 12.1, 11.3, 11.4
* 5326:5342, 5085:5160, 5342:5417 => 0.041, 12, 11.8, 11.9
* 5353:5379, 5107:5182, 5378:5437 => -0.034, 12.2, 11.5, 11.6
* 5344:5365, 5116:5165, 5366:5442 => 0.012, 12.2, 11.6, 11.7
